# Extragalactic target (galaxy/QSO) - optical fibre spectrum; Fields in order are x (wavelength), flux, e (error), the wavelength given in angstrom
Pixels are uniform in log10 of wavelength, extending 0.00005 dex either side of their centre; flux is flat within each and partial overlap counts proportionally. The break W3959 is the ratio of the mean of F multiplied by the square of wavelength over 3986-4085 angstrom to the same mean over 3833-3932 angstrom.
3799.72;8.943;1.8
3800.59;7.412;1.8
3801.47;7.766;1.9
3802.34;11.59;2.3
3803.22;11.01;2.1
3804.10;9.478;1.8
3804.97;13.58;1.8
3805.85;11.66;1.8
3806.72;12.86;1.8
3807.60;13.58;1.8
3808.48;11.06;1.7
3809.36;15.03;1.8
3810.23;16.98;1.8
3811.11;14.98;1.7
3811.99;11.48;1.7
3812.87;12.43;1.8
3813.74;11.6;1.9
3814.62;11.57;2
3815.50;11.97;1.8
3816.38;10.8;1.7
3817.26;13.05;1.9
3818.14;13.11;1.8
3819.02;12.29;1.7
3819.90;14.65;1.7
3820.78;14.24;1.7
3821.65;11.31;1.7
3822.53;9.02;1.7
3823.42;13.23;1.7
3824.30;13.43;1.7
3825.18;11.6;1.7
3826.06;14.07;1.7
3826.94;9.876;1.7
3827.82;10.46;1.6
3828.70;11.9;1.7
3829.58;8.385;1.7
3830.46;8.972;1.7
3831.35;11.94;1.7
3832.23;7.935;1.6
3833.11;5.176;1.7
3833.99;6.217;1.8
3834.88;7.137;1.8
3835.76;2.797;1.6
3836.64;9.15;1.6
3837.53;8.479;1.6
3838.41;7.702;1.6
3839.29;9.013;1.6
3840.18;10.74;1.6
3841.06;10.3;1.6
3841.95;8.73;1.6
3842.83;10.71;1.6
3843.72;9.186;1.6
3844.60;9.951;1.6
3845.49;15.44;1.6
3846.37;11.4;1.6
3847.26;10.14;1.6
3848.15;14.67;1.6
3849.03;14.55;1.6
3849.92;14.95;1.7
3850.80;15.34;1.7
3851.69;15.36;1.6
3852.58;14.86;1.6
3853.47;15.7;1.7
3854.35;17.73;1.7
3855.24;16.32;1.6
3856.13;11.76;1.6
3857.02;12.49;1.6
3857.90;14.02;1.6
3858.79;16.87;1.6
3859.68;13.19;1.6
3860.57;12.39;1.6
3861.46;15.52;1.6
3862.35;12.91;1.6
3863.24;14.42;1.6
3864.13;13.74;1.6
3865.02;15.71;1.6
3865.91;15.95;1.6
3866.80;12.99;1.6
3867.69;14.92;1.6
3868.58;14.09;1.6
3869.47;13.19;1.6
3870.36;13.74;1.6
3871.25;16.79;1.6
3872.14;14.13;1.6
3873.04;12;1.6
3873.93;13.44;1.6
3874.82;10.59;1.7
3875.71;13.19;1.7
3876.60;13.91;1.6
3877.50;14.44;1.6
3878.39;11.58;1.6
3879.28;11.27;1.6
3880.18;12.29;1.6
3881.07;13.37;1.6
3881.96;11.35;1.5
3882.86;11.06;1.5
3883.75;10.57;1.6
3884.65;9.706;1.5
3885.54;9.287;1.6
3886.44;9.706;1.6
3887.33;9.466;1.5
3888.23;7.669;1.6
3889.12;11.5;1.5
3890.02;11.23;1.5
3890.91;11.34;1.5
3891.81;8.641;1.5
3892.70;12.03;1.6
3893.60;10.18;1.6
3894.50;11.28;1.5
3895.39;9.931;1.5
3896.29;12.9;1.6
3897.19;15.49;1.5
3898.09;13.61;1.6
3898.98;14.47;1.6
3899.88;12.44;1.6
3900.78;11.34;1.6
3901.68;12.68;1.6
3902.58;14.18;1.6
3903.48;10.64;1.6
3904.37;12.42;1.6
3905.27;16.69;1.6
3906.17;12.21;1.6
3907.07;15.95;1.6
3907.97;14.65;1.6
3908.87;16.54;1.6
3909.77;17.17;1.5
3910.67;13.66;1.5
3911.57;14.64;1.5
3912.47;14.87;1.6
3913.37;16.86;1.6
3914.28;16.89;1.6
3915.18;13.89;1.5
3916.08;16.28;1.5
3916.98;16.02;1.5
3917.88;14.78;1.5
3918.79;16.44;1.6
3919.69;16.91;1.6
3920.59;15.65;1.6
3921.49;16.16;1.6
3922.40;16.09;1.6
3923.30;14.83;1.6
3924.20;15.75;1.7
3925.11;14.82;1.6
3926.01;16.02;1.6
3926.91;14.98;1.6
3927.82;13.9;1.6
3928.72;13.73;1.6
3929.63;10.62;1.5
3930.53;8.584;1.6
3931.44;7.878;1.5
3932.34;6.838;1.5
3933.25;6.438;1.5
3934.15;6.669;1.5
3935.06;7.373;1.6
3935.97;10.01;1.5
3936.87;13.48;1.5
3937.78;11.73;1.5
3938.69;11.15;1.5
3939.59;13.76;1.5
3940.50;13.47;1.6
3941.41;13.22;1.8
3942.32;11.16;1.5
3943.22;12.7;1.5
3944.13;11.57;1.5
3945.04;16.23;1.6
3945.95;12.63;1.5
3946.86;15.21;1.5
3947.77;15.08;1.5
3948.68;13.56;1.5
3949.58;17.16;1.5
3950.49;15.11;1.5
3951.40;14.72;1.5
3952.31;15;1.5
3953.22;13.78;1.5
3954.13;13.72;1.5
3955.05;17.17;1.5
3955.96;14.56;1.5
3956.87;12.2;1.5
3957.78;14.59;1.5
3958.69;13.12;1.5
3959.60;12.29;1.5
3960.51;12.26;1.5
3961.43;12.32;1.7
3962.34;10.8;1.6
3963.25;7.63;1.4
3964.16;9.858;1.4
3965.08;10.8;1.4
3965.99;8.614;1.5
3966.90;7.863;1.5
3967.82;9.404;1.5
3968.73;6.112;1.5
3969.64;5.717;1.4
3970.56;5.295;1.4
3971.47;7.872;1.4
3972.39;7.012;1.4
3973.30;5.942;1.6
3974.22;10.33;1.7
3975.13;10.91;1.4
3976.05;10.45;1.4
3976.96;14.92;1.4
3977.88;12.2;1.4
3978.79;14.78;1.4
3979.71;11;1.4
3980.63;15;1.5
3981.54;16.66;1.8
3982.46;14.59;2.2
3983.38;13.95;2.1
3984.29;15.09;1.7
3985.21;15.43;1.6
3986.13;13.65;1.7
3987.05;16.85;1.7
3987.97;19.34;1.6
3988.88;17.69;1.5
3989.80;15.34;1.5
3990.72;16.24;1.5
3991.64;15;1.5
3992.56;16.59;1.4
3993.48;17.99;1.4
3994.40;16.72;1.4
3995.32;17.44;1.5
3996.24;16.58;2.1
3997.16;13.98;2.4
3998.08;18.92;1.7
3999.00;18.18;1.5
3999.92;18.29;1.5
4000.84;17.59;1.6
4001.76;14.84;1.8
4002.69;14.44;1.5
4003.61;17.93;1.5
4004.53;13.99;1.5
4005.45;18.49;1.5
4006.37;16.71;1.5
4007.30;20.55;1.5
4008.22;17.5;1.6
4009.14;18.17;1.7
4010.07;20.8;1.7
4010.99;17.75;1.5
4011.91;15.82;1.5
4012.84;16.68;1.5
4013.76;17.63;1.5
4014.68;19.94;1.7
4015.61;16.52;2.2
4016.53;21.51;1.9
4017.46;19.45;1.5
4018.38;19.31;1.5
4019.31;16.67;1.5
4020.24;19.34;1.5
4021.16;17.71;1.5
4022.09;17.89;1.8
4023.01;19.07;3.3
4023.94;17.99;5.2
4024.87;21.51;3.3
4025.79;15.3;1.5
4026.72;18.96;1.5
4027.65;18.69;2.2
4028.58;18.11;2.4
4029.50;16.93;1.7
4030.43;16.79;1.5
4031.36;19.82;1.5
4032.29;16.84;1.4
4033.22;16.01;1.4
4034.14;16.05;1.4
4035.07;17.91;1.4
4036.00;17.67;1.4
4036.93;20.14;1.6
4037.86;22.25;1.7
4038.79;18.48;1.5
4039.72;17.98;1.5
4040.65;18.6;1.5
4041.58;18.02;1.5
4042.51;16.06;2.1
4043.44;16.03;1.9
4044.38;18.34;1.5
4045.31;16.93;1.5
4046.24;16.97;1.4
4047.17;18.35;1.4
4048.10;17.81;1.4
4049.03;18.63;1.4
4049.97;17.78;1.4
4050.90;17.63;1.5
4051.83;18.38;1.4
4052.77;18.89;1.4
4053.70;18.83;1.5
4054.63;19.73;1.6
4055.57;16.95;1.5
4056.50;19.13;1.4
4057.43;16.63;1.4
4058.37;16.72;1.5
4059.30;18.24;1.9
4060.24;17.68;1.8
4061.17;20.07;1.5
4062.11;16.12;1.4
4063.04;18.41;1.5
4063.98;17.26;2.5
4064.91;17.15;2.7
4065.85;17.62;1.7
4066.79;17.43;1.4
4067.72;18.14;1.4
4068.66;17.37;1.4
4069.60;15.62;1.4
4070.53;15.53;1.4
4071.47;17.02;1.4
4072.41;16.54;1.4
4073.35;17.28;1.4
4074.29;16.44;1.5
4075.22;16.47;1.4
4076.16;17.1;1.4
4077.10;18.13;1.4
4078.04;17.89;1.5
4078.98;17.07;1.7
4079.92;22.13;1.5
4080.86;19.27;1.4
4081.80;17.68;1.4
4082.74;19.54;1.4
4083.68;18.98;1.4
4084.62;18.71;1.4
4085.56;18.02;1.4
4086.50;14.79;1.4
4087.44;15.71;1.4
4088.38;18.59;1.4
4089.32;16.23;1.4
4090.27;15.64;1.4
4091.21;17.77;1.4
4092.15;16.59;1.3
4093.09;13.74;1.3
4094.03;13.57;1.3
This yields 1.5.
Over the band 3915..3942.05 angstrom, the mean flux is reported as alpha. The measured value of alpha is 12.9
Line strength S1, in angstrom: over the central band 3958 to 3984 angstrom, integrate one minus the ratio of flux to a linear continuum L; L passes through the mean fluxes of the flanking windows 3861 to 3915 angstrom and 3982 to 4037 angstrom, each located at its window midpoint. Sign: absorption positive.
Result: 8.6 angstrom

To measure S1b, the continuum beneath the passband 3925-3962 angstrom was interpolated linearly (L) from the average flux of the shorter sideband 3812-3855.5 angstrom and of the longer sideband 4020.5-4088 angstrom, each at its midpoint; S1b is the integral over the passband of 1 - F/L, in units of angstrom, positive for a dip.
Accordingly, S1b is 4.9 angstrom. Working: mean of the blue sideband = 11.4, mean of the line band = 12.7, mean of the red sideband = 17.8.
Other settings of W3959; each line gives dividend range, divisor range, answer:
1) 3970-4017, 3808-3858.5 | 1.43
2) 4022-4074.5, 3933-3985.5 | 1.56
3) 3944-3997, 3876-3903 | 1.18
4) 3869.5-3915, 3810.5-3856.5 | 1.14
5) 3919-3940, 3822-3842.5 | 1.38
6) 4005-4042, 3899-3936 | 1.42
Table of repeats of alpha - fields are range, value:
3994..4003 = 16.7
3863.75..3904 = 12.3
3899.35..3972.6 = 12.8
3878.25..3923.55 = 13.2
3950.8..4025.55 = 14.8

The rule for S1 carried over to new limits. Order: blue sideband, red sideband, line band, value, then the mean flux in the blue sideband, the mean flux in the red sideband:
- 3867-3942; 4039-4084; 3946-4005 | 6.01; 12.8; 17.8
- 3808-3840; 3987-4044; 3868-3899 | 2.47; 10.9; 17.7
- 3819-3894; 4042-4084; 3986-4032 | -3.96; 11.9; 17.7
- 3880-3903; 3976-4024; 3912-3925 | -3.07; 11.4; 16.8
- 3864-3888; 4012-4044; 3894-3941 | 2.36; 12.6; 18.1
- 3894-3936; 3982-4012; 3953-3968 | 3.37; 13.5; 16.8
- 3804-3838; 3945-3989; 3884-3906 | 0.49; 11.2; 12.5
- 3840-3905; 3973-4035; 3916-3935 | 1.49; 12.7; 16.6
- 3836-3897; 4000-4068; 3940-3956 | 0.92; 12.4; 17.9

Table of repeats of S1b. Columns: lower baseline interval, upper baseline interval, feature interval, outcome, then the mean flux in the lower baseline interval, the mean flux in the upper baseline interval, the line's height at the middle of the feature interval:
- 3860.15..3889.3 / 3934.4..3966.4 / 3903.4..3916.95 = -2.5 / 12.6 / 12.8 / 12.7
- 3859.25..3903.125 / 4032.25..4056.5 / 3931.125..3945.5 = 3.5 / 12.5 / 18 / 14.4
